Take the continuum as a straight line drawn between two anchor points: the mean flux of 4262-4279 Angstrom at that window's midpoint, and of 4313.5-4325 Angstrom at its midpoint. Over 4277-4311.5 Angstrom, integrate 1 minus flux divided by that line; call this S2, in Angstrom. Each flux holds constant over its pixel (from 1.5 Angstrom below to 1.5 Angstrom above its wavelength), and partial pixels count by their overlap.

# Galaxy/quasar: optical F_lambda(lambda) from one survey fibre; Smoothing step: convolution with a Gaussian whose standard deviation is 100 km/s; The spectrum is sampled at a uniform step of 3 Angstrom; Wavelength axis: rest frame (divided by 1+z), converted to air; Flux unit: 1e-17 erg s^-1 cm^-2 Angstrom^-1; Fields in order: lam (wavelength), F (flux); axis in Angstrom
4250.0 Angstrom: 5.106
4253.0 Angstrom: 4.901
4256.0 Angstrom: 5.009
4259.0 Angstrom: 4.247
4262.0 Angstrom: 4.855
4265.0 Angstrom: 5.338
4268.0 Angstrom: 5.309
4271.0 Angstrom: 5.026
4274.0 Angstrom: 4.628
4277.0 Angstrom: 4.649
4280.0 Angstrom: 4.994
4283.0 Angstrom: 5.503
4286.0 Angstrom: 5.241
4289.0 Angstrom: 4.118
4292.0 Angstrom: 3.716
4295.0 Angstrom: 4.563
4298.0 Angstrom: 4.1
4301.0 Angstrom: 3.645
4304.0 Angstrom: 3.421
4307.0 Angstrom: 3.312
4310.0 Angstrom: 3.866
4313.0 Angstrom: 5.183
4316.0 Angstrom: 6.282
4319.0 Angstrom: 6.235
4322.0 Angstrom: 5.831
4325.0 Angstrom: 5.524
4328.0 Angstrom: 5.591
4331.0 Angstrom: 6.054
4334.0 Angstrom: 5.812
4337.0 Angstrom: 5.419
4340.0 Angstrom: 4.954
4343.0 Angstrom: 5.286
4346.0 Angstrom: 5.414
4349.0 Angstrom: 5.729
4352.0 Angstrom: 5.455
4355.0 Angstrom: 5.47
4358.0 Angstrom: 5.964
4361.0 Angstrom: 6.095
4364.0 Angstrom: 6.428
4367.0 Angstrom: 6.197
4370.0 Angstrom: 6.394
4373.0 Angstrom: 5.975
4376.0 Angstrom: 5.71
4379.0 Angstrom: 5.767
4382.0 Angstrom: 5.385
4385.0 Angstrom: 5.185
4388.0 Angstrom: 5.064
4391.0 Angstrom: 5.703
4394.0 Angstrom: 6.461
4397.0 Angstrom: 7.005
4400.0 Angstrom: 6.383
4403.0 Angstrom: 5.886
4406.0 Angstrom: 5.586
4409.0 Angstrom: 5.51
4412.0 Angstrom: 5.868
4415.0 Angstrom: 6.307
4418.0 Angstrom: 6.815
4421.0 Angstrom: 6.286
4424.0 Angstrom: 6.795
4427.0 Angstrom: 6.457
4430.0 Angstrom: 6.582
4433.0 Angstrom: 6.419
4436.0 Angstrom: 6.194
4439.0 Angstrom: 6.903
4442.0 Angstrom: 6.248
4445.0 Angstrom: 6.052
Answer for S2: 7.5 Angstrom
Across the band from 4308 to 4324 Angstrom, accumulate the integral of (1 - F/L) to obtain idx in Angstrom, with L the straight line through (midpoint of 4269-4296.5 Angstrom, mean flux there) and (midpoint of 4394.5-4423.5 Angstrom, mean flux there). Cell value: -0.9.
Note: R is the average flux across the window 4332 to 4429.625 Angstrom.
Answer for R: 5.91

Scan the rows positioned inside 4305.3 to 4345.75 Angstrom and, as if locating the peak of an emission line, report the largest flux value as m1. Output 6.282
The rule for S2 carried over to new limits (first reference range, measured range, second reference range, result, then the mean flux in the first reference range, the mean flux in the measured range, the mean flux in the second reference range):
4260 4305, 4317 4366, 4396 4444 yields -3.42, 4.62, 5.71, 6.32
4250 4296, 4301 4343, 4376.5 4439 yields 1.23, 4.82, 5.14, 6.1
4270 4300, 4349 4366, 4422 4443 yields -0.98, 4.63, 5.88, 6.51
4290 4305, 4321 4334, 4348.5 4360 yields -2.46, 3.91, 5.75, 5.67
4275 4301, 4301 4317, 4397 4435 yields 1.87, 4.56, 4.28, 6.27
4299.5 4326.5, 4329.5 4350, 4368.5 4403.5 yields -1.21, 4.81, 5.52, 5.91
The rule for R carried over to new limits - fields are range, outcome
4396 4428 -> 6.25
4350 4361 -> 5.7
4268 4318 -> 4.56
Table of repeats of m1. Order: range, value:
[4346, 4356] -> 5.729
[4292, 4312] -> 4.563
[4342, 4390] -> 6.428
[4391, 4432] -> 7.005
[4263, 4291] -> 5.503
